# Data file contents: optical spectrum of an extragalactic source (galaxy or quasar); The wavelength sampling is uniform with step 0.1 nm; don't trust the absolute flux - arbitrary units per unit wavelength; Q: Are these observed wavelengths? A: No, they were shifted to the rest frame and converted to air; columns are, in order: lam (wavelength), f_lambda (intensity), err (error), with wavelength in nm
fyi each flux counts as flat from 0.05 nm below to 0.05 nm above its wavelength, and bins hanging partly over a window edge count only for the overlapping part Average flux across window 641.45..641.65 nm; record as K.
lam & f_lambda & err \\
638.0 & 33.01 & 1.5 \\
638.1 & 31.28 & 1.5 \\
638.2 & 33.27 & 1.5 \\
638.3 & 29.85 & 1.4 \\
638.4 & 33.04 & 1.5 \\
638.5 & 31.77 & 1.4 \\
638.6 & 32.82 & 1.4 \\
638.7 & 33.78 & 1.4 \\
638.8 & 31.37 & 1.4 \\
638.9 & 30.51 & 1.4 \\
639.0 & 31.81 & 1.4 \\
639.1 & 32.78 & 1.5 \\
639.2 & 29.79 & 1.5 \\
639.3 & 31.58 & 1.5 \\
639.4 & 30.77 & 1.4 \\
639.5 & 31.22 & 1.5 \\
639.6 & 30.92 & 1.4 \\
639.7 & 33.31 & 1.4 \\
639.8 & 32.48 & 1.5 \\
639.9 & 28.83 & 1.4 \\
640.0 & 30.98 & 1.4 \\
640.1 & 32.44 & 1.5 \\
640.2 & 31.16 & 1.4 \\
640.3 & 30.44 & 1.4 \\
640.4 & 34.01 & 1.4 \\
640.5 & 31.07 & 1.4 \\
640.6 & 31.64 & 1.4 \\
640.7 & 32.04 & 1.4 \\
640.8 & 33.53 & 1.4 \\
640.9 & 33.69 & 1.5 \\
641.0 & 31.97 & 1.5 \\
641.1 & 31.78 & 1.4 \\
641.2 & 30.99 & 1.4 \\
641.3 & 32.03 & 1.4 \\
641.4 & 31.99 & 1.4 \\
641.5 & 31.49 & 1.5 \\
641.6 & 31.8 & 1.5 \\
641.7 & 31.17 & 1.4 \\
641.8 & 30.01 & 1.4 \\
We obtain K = 31.6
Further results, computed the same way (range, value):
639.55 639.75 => 32.1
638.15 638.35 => 31.6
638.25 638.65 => 31.9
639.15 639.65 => 30.9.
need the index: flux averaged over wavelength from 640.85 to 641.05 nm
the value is 32.8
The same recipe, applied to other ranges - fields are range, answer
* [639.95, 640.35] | 31.3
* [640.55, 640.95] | 32.7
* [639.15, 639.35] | 30.7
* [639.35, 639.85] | 31.7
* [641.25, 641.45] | 32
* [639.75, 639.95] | 30.7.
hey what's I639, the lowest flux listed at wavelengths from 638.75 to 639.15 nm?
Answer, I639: 30.51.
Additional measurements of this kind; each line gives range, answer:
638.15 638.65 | 29.85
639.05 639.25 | 29.79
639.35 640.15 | 28.83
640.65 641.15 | 31.78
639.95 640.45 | 30.44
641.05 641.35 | 30.99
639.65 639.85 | 32.48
